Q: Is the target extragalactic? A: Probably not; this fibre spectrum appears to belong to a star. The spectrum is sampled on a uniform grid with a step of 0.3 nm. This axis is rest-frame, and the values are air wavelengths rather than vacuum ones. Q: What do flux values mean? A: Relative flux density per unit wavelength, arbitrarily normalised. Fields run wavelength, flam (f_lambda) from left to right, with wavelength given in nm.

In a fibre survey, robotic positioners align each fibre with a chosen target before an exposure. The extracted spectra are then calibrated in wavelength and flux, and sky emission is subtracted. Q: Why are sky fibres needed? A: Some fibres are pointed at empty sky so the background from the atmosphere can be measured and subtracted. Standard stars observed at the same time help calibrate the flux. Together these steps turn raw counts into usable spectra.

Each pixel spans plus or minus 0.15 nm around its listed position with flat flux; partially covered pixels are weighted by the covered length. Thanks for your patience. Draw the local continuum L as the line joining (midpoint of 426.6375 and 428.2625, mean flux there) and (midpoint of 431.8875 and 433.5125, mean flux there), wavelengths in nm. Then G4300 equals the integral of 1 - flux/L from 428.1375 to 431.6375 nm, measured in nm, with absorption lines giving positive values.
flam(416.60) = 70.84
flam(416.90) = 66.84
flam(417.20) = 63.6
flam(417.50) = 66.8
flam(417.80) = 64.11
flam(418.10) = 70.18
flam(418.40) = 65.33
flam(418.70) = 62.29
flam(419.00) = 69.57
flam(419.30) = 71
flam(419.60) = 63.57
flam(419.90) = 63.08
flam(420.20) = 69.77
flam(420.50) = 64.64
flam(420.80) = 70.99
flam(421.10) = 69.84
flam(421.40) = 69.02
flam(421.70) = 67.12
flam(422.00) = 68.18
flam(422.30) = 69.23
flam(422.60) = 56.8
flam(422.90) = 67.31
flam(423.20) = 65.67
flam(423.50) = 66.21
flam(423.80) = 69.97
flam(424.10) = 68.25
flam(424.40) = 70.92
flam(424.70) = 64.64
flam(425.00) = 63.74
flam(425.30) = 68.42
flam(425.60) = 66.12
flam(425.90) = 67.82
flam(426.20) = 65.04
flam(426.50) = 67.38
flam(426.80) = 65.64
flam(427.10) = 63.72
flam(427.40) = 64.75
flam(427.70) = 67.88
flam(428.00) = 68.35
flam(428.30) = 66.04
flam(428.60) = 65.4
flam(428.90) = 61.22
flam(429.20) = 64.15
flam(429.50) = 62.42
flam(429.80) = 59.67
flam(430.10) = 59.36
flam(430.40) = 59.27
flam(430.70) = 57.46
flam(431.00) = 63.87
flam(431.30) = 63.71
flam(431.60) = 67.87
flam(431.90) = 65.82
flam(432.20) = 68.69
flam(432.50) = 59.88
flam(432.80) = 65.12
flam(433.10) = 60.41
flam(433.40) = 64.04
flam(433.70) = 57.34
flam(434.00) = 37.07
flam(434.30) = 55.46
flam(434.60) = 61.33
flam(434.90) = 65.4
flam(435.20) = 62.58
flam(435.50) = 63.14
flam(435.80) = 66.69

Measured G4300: 0.14 nm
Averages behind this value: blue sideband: 66.1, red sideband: 63.8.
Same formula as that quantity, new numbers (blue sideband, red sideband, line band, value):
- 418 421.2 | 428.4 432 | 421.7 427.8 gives -0.14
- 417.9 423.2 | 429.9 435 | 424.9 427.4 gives -0.08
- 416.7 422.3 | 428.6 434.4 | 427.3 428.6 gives -0.08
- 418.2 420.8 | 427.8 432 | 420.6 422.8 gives -0.05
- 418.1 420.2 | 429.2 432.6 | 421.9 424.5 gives -0.07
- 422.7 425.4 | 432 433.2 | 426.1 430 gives 0.05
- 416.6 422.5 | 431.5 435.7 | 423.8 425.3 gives -0.06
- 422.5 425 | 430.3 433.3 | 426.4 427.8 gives -0.02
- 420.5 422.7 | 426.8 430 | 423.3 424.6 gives -0.04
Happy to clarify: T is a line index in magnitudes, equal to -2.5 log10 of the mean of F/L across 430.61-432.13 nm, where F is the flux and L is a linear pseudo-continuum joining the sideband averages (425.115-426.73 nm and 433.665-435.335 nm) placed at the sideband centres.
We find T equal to -0.07 mag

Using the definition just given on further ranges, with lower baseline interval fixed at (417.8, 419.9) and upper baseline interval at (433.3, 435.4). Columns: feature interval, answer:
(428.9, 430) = -0.03 mag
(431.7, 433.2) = -0.10 mag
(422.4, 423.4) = 0.01 mag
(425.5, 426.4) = -0.07 mag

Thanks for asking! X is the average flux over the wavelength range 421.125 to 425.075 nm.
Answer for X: 66.9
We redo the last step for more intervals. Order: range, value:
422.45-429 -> 66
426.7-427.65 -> 65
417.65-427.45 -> 66.7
